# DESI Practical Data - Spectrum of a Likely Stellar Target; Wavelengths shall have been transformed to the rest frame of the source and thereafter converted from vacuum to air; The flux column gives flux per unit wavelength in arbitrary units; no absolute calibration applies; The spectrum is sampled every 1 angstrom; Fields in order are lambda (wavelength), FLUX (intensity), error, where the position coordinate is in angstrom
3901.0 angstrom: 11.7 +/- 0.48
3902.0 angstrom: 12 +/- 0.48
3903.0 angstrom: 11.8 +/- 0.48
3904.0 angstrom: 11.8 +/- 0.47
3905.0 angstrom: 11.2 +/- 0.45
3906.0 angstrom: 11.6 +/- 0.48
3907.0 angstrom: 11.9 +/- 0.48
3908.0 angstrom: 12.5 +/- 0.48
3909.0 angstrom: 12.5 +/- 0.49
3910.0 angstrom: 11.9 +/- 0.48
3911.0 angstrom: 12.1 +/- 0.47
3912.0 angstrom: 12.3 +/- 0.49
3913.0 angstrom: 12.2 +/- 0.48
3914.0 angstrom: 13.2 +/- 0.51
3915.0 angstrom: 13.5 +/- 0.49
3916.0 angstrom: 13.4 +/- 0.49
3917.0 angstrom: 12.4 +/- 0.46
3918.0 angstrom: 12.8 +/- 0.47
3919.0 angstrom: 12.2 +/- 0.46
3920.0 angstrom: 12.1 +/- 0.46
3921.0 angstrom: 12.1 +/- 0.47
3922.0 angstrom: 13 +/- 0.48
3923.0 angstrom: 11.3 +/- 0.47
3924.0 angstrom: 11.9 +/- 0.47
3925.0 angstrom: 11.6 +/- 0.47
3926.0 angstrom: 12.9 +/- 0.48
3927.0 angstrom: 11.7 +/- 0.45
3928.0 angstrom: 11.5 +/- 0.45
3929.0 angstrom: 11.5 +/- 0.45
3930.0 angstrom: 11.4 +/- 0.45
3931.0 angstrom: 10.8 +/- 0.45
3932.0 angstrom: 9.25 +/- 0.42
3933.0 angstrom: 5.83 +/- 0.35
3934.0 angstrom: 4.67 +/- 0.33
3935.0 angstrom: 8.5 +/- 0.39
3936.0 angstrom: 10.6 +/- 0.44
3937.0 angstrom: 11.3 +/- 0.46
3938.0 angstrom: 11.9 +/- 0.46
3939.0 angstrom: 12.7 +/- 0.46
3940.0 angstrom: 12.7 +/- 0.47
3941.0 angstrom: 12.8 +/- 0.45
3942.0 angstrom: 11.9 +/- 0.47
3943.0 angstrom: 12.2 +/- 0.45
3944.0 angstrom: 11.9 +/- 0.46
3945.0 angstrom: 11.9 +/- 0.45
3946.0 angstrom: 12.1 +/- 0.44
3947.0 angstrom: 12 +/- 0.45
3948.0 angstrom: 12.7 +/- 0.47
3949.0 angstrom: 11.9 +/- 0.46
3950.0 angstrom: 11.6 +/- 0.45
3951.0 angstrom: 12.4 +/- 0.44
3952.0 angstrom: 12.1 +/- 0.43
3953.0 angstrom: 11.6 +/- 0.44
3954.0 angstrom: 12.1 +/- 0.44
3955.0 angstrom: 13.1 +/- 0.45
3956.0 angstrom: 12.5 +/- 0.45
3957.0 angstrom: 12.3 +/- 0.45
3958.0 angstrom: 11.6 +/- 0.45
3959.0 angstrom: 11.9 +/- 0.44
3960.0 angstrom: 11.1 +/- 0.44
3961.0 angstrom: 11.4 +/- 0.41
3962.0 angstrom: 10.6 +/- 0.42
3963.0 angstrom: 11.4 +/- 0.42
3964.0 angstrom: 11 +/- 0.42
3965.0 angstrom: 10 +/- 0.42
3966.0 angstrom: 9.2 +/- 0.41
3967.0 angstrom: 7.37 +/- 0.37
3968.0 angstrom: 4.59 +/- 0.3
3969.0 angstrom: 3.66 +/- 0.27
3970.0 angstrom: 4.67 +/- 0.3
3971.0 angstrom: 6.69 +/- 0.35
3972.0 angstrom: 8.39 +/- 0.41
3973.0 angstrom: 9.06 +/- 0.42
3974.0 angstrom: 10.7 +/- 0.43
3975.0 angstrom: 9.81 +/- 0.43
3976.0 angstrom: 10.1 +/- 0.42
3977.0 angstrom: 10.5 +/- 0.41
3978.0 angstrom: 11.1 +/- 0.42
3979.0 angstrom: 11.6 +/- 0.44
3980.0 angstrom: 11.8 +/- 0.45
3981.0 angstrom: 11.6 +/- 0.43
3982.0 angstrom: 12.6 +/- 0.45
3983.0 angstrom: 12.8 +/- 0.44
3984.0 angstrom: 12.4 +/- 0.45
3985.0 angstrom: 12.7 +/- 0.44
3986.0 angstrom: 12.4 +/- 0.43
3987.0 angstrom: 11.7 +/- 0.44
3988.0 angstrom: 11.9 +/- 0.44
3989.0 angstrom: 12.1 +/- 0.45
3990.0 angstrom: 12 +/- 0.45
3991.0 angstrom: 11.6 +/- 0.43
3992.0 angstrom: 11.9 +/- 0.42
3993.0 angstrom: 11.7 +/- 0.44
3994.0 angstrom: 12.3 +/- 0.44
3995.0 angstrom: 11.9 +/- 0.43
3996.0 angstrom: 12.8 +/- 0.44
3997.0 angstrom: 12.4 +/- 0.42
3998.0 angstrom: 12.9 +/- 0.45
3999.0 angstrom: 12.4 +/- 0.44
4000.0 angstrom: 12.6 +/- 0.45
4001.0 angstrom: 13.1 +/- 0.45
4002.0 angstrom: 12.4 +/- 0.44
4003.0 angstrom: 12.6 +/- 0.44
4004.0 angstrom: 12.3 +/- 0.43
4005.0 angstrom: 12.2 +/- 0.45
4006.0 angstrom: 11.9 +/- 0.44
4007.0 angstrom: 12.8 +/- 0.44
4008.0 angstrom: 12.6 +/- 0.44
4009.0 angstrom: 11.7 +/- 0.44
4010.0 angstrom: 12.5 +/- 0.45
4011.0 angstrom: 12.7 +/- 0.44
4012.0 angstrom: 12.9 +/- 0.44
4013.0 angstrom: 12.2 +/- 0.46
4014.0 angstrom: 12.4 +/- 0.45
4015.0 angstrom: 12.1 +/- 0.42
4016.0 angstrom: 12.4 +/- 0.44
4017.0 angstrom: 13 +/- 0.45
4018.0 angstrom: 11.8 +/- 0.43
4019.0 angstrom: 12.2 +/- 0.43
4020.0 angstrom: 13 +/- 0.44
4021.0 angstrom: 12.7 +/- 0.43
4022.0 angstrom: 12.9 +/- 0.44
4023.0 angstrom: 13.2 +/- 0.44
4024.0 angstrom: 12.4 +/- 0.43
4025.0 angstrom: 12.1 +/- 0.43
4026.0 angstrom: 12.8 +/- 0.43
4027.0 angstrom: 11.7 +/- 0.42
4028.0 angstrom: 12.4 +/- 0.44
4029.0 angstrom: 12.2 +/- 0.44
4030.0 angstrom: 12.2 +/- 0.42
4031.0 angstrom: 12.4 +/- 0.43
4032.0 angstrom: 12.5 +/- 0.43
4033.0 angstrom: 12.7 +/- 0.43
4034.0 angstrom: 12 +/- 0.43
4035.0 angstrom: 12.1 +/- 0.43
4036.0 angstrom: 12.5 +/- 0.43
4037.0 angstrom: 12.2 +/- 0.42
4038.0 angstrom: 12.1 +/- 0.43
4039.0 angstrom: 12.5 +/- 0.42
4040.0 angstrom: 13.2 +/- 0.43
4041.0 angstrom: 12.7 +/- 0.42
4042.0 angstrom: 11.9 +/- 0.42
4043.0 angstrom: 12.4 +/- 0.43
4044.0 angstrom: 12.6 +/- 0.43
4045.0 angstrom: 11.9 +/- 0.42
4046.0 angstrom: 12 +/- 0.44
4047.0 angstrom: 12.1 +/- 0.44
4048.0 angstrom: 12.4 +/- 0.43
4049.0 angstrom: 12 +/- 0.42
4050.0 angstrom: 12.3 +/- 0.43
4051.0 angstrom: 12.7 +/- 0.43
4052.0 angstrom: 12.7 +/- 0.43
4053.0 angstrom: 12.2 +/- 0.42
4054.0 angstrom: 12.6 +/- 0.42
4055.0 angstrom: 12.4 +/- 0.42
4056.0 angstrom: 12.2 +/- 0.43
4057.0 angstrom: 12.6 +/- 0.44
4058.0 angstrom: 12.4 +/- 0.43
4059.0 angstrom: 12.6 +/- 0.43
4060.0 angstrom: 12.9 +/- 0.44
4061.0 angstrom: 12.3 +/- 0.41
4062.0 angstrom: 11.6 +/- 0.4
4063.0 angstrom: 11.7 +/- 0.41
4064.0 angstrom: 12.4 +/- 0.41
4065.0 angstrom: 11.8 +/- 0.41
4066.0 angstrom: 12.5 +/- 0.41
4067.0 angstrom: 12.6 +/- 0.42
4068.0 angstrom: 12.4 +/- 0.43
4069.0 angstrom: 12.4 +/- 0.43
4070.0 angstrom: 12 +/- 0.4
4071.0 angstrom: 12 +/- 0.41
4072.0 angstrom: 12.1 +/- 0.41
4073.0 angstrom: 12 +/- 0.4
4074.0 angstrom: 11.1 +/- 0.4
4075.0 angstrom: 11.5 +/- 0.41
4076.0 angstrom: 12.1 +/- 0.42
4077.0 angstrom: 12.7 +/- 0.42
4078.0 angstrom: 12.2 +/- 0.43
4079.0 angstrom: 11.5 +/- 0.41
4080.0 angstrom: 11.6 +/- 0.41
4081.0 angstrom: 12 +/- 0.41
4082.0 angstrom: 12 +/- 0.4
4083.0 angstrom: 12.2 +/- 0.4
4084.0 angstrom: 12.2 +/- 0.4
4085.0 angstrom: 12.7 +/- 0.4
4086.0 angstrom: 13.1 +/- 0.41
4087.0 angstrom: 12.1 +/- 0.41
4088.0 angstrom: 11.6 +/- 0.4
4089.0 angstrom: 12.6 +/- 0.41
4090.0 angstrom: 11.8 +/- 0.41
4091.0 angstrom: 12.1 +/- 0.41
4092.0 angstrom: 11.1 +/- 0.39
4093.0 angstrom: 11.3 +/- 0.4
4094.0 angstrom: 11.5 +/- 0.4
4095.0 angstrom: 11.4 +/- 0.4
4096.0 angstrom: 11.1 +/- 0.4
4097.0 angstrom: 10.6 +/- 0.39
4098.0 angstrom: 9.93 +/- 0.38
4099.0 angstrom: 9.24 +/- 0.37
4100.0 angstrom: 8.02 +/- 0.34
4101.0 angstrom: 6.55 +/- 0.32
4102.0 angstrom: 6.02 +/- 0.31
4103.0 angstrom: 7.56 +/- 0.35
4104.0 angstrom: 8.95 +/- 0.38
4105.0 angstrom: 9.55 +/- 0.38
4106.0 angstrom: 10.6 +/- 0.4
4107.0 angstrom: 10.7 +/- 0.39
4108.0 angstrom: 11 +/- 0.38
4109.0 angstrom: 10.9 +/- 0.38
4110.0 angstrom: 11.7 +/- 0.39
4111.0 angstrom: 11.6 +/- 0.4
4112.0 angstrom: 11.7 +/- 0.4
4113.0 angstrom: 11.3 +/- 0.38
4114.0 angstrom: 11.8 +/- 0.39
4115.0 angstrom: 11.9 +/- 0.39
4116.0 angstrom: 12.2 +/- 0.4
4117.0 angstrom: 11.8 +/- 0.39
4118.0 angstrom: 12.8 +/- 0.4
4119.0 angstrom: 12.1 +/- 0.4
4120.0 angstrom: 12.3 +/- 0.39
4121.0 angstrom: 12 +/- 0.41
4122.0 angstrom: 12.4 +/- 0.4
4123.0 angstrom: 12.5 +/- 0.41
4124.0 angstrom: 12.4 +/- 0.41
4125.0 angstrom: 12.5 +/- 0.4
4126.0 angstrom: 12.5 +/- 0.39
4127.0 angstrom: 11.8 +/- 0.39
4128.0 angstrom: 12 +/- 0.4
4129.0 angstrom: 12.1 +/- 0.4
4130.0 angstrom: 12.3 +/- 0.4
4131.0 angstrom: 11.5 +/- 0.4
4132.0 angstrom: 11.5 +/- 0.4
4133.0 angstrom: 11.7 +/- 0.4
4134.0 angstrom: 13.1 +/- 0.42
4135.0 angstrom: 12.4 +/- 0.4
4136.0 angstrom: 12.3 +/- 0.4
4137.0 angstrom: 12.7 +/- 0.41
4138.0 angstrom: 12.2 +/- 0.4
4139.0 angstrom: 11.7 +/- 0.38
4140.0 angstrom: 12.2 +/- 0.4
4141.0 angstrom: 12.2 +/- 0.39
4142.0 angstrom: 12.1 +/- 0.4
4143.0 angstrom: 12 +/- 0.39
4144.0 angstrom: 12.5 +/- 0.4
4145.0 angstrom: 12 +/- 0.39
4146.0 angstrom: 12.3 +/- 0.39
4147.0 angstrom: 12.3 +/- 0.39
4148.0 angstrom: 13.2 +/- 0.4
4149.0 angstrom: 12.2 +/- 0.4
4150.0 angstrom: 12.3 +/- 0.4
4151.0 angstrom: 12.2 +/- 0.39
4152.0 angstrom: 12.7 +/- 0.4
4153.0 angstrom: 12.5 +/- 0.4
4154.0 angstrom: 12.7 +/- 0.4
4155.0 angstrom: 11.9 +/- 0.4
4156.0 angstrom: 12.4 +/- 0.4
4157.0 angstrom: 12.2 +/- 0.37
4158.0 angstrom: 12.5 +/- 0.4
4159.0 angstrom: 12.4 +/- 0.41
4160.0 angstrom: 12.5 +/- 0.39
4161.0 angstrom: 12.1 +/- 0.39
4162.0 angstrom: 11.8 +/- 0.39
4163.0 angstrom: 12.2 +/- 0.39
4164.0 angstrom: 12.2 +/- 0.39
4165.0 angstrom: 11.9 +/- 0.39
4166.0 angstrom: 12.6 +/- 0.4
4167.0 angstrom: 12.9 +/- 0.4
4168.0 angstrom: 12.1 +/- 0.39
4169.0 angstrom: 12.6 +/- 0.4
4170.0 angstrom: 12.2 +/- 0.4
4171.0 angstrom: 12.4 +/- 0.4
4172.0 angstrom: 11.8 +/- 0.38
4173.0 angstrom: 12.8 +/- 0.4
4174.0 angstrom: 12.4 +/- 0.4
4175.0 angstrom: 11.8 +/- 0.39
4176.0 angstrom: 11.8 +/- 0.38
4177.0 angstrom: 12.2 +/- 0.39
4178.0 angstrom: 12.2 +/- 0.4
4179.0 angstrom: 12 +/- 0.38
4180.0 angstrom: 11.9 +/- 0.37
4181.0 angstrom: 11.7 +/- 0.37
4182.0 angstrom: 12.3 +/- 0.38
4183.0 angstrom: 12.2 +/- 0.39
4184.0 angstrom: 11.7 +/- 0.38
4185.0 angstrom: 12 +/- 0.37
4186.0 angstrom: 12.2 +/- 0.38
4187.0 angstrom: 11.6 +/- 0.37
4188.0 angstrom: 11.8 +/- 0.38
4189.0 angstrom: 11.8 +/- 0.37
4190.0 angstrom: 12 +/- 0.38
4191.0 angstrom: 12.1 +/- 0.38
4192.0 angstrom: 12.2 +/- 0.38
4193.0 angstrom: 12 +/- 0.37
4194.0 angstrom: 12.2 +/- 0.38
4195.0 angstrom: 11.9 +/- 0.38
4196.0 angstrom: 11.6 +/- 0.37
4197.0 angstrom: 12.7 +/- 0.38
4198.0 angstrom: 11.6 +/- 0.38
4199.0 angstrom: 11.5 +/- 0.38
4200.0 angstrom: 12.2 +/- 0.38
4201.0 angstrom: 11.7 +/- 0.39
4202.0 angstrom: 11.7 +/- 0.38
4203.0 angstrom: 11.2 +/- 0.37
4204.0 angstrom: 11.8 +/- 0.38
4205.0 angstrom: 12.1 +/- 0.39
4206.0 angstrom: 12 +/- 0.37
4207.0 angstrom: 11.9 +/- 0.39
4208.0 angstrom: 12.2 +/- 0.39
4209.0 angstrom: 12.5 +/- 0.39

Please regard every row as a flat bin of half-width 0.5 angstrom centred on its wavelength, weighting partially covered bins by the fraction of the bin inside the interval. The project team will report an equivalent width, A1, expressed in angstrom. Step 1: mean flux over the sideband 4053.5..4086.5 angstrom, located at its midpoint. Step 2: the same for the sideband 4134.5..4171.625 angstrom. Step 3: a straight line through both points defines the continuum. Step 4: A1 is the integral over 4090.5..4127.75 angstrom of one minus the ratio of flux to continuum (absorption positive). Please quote 3.91 angstrom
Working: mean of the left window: 12.2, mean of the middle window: 11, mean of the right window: 12.3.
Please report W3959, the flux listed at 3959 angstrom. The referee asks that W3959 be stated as 11.9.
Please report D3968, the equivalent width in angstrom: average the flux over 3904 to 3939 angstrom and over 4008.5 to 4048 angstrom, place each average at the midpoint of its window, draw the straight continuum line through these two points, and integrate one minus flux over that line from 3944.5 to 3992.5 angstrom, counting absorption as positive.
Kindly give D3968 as 4.0 angstrom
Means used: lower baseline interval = 11.5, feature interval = 10.9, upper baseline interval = 12.4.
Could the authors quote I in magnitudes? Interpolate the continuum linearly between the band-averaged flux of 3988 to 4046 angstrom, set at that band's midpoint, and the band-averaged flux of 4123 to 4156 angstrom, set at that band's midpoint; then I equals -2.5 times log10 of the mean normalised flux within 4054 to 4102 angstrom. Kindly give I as 0.06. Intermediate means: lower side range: 12.4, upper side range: 12.3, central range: 11.7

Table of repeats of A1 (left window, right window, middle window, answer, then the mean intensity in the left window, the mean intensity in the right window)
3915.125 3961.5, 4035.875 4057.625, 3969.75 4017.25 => 1.13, 11.6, 12.4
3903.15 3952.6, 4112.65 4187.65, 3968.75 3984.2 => 2.49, 11.7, 12.2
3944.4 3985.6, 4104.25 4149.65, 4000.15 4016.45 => -2.05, 10.7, 12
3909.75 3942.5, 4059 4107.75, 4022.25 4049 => -2.32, 11.5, 11.3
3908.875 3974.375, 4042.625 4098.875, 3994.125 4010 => -1.30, 11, 12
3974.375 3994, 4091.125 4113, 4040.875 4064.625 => -3.37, 11.7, 10.1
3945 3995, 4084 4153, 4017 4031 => -1.63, 10.9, 11.6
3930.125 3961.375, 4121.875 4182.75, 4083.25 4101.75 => 1.51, 11.3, 12.2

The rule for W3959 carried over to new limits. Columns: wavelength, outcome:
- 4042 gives 11.9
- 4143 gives 12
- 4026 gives 12.8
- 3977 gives 10.5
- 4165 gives 11.9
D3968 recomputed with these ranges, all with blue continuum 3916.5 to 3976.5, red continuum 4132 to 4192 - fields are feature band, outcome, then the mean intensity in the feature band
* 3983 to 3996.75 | -1.3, 12.1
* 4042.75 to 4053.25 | -0.8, 12.3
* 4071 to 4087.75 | -0.6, 12.1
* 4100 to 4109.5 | 2.2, 9.04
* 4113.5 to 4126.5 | -0.3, 12.2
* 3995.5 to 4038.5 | -4.6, 12.4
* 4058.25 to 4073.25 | -0.8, 12.2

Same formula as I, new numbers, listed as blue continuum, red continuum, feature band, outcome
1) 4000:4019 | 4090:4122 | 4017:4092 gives -0.06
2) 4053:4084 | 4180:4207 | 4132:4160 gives -0.03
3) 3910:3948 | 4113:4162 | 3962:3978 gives 0.33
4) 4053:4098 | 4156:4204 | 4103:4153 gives 0.01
